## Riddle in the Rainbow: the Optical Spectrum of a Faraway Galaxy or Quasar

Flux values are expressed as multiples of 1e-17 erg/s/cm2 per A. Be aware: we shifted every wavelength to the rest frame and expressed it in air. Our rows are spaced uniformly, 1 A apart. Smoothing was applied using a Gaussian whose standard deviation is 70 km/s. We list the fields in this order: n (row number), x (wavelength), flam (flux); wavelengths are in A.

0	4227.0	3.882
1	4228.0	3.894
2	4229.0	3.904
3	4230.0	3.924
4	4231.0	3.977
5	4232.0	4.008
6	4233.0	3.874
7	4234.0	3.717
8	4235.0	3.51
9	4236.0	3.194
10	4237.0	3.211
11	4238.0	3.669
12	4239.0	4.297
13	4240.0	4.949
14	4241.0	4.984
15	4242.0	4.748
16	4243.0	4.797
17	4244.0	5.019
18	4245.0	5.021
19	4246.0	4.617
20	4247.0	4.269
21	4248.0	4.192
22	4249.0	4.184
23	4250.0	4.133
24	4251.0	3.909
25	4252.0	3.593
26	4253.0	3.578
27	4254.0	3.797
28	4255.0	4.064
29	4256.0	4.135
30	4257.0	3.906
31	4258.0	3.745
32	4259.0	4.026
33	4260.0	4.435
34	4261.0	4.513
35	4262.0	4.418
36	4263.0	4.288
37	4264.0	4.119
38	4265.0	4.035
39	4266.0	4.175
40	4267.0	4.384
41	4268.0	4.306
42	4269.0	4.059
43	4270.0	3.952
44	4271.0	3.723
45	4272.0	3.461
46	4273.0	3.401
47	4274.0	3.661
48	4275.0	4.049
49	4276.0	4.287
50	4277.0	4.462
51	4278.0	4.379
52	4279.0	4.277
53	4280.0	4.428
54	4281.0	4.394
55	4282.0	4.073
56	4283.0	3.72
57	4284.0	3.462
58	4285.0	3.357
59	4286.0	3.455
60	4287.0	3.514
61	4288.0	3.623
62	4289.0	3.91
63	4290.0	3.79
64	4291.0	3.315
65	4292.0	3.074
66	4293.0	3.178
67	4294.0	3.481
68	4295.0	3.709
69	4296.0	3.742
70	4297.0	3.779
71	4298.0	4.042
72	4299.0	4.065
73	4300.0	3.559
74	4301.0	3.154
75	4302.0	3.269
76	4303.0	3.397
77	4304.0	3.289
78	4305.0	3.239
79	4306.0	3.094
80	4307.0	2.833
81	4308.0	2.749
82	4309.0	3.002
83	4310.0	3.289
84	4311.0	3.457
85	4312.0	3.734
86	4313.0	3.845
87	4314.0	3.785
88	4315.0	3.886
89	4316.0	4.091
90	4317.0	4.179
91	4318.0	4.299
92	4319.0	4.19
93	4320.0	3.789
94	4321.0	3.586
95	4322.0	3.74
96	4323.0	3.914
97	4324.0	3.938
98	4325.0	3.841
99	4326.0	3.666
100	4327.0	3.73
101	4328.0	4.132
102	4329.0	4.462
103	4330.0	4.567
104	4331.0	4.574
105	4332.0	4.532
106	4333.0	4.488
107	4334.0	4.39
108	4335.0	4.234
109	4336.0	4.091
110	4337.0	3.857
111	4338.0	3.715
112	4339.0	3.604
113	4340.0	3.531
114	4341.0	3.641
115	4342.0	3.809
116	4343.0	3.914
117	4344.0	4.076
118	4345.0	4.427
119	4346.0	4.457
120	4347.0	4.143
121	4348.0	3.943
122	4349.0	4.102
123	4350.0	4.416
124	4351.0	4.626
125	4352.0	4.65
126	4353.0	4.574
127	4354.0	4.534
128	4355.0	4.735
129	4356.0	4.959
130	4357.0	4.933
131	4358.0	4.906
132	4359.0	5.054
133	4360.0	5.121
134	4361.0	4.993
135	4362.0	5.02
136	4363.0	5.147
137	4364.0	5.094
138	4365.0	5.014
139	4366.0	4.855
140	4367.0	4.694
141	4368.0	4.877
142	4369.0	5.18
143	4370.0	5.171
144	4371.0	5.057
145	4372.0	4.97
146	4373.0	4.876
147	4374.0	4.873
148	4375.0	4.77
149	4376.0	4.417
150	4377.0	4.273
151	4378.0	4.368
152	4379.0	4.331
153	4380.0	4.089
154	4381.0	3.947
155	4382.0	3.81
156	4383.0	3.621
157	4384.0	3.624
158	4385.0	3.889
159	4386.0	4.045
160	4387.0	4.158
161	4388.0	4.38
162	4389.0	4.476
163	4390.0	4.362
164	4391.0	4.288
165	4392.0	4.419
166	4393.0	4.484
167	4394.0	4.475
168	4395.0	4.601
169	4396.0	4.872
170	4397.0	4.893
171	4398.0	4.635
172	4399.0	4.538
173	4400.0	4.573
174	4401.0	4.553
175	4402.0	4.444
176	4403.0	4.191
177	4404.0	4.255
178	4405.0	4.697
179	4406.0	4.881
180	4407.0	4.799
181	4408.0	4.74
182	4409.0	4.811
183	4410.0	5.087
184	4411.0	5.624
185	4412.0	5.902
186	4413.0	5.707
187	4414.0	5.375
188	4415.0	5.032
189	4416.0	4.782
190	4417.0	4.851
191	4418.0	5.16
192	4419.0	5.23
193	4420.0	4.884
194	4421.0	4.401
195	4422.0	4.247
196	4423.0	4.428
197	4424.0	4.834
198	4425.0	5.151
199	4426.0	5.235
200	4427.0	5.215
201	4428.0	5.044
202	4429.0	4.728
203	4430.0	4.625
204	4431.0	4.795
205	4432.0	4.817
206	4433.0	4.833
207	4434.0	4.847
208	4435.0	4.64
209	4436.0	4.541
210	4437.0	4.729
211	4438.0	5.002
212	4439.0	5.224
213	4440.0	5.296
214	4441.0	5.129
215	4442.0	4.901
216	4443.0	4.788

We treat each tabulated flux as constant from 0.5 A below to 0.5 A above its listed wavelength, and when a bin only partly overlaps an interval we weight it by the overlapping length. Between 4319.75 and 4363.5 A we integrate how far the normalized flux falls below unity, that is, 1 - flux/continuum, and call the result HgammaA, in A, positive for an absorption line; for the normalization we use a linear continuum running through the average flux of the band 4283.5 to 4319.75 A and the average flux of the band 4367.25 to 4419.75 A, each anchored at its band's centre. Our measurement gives -2.75 A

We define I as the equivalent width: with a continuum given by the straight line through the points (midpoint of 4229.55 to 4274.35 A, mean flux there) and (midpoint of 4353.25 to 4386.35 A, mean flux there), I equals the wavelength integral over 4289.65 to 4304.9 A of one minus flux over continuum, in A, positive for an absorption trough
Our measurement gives 2.8 A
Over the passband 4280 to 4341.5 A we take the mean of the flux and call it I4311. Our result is 3.74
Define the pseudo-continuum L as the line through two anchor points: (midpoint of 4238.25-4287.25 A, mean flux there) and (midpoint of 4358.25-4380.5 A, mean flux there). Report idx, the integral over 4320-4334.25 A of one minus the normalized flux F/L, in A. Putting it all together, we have 1.45 A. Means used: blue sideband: 4.14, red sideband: 4.83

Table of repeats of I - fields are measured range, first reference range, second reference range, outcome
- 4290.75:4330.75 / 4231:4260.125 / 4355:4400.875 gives 6.4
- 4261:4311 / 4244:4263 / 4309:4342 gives 4.2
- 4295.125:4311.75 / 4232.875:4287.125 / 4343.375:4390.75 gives 3.4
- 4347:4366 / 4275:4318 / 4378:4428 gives -2.4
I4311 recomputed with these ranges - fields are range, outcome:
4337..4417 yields 4.57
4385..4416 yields 4.7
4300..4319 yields 3.5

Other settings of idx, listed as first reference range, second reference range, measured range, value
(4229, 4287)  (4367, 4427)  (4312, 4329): 1.6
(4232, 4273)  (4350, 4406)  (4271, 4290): 1.5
